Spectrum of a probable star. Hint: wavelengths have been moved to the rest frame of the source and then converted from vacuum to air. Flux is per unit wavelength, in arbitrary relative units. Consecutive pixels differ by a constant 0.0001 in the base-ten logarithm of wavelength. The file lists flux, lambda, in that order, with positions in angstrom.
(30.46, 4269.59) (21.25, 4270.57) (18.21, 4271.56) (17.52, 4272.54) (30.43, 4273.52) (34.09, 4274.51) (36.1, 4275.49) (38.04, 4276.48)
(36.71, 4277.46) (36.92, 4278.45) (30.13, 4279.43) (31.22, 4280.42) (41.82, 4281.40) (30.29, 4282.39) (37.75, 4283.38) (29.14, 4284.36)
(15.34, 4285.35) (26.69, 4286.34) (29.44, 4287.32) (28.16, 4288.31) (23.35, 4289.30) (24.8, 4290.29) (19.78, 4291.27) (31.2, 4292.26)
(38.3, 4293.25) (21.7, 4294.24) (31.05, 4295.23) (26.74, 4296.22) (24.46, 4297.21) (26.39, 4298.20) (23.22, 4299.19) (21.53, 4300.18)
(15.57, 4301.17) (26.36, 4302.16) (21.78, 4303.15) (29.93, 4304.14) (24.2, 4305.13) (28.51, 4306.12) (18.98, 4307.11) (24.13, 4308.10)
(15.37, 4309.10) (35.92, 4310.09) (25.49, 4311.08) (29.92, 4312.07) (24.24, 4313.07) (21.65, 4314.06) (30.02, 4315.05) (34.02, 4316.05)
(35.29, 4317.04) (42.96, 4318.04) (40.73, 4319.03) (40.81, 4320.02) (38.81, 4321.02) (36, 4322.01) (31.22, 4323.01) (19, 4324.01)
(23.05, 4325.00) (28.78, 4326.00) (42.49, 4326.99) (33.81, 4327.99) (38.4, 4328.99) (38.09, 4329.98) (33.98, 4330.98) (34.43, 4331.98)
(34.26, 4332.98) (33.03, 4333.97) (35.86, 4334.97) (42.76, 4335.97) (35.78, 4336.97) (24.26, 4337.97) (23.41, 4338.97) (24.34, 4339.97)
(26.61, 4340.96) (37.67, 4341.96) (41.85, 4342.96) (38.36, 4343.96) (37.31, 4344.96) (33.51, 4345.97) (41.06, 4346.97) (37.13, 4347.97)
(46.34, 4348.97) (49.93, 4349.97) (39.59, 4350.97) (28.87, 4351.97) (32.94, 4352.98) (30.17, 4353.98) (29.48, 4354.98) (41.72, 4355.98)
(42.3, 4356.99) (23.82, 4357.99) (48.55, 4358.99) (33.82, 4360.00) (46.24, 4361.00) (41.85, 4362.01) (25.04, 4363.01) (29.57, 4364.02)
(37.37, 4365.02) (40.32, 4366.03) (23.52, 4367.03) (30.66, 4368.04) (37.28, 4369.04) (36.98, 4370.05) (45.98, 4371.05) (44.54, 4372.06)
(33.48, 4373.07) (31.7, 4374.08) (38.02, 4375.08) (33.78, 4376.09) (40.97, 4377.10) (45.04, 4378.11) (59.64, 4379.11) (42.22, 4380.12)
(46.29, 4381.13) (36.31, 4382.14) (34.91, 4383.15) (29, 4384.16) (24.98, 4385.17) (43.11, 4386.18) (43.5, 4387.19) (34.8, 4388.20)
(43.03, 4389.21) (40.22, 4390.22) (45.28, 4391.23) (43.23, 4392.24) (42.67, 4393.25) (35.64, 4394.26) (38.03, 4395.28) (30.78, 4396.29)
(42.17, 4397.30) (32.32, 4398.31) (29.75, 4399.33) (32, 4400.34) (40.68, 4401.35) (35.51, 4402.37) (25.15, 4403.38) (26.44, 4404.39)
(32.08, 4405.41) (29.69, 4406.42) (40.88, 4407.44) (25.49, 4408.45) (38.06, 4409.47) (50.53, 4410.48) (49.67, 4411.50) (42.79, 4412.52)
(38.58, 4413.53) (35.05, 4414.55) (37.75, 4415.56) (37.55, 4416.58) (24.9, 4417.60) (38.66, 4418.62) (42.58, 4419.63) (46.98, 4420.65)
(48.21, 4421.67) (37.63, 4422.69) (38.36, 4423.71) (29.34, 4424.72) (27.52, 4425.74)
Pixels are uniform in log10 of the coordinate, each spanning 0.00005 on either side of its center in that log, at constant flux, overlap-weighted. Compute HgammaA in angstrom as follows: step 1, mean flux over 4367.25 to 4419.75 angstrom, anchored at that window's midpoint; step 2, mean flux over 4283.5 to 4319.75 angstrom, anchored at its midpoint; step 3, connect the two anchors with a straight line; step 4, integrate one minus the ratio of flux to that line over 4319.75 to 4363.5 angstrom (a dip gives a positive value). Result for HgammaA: -4.83 angstrom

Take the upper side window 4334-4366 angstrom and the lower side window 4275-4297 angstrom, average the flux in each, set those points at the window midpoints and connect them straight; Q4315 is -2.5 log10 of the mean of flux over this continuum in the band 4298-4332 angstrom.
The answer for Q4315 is 0.113 mag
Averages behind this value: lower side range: 30.1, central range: 29.5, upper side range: 35.7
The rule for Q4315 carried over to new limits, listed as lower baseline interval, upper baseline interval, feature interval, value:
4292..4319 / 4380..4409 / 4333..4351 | -0.17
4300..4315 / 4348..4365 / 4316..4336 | -0.20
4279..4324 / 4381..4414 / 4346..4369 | -0.09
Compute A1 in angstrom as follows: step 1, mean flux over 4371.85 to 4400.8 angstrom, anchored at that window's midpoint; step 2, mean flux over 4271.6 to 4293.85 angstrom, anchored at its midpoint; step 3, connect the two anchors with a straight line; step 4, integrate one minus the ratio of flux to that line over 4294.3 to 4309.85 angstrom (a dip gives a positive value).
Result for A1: 3.7 angstrom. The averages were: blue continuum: 30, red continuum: 38.5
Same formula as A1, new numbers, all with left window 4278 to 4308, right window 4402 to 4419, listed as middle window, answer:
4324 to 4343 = -1.7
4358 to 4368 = -1.0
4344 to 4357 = -2.6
